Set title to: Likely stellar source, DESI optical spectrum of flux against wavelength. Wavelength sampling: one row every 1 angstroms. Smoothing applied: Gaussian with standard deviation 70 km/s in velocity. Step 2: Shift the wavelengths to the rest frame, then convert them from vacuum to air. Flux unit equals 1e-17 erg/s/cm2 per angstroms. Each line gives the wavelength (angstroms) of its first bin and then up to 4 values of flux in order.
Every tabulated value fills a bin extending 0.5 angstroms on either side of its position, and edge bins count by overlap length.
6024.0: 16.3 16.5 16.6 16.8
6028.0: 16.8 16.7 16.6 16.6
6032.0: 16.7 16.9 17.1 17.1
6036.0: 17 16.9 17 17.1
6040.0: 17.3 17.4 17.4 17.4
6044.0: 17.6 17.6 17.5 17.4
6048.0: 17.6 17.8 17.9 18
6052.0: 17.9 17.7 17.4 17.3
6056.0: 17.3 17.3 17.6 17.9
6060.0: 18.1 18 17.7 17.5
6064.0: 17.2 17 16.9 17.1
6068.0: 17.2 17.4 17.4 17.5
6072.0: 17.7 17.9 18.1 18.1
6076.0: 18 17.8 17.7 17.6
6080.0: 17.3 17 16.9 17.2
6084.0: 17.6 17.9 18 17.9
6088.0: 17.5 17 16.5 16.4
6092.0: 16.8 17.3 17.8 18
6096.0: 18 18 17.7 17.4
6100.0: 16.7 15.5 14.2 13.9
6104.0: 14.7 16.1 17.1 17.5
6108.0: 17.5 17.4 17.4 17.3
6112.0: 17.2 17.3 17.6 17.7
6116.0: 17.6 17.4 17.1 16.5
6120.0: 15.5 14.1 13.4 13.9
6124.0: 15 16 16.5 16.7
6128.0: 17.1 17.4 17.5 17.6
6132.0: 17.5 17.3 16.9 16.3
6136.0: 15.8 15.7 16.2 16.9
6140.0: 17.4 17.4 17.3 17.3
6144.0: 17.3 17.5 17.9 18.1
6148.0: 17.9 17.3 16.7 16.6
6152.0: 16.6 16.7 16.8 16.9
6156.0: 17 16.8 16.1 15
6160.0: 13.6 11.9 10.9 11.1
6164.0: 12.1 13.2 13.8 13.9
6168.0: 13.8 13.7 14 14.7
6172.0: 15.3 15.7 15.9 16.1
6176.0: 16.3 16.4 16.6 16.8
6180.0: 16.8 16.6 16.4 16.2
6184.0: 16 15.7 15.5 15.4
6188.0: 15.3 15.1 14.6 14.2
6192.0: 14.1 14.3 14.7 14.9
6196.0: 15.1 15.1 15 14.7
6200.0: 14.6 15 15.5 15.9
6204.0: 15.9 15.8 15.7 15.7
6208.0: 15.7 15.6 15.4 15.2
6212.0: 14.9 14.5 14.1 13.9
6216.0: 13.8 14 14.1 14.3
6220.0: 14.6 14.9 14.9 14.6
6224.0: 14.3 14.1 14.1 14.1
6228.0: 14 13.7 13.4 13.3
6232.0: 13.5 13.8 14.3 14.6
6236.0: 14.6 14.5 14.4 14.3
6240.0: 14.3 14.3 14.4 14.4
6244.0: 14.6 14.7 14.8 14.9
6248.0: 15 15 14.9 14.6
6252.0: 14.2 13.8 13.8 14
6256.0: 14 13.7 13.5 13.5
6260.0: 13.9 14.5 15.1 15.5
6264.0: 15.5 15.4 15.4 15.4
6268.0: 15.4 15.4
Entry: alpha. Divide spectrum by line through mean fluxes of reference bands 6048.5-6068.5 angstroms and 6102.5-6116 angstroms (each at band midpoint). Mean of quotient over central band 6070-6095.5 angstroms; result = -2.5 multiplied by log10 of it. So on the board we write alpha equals -0.02 mag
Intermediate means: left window 17.5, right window 16.9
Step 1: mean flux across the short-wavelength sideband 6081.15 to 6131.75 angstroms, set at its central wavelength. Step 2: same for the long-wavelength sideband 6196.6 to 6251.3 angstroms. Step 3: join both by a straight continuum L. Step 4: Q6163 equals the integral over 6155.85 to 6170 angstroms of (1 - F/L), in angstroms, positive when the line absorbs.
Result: 1.8 angstroms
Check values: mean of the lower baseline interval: 16.8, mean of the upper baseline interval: 14.6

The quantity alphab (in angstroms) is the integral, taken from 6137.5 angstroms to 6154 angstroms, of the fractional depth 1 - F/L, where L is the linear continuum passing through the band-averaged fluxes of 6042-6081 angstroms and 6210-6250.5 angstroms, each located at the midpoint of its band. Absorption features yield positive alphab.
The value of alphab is -1.25 angstroms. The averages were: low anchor 17.6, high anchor 14.4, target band 17.2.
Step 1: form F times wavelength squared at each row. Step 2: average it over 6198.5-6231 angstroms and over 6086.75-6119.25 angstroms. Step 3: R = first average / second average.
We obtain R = 0.9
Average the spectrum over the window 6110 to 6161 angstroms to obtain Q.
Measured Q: 16.6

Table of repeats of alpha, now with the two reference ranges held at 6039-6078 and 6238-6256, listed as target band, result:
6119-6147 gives -0.013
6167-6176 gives 0.055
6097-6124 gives 0.022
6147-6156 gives -0.064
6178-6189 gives -0.037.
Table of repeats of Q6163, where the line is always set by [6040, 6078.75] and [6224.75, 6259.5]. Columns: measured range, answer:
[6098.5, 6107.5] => 0.5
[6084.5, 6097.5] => -0.4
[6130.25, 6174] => 0.3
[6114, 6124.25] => 0.3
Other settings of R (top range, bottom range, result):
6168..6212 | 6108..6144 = 0.94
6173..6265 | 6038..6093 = 0.89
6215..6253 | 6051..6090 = 0.86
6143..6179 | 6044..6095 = 0.91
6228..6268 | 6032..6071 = 0.88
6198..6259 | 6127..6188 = 0.93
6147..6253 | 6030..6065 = 0.90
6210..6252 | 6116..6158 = 0.89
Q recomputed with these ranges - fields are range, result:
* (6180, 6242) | 14.8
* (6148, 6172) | 14.8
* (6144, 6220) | 15.3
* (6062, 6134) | 17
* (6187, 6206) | 15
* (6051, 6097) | 17.5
